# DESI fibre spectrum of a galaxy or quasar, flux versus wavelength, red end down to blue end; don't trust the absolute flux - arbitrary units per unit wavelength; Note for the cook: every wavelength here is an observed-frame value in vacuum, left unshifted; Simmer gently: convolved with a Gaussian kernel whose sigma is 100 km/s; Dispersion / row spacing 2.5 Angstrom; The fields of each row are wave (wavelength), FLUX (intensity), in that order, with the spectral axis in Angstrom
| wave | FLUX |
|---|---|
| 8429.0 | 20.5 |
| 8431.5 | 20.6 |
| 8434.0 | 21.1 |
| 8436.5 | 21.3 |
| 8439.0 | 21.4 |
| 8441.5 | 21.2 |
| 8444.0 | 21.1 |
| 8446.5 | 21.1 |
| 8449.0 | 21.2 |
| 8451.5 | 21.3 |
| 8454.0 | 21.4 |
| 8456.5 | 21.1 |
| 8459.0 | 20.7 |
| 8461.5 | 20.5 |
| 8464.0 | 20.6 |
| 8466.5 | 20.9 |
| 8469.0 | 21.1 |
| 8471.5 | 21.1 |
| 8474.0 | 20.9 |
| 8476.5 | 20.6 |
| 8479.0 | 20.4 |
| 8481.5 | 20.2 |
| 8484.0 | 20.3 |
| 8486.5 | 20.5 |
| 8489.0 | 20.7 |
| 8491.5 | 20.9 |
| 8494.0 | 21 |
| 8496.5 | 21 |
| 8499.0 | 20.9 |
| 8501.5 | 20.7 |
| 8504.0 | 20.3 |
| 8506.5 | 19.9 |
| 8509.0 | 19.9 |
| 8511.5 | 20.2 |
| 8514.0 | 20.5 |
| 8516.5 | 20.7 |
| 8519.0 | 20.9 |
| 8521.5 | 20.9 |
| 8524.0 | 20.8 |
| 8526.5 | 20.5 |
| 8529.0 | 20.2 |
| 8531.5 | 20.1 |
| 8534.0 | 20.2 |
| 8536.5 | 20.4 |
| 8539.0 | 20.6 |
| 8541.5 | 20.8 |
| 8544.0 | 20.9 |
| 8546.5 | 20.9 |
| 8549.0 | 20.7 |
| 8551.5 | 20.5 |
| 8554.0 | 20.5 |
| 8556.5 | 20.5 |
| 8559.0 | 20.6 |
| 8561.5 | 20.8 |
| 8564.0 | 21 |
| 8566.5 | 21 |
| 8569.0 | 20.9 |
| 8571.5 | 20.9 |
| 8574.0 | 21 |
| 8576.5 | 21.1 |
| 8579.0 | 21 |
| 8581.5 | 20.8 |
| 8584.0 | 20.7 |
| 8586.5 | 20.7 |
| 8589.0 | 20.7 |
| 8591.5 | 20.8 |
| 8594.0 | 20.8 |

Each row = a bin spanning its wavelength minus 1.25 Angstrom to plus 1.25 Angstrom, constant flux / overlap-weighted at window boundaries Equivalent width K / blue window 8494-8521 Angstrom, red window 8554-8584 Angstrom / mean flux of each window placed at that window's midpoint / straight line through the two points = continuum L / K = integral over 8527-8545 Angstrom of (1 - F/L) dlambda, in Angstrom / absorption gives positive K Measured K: 0.2 Angstrom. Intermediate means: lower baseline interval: 20.5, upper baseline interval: 20.9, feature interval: 20.5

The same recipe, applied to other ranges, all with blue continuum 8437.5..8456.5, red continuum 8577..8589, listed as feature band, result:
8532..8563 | 0.5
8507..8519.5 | 0.4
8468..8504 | 0.7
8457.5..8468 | 0.2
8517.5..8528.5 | 0.1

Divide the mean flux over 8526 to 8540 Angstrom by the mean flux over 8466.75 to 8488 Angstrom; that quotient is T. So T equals 1.0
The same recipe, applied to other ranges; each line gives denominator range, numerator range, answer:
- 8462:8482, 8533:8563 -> 0.99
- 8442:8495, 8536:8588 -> 1.00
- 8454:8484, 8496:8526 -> 0.99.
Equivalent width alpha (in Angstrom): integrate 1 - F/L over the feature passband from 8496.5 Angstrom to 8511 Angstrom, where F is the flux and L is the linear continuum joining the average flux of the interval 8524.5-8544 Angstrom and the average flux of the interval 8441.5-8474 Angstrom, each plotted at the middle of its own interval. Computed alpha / 0.2 Angstrom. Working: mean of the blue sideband 21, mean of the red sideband 20.4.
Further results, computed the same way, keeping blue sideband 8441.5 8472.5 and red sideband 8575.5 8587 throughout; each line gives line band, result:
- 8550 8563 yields 0.19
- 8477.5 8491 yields 0.34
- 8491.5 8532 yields 0.77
